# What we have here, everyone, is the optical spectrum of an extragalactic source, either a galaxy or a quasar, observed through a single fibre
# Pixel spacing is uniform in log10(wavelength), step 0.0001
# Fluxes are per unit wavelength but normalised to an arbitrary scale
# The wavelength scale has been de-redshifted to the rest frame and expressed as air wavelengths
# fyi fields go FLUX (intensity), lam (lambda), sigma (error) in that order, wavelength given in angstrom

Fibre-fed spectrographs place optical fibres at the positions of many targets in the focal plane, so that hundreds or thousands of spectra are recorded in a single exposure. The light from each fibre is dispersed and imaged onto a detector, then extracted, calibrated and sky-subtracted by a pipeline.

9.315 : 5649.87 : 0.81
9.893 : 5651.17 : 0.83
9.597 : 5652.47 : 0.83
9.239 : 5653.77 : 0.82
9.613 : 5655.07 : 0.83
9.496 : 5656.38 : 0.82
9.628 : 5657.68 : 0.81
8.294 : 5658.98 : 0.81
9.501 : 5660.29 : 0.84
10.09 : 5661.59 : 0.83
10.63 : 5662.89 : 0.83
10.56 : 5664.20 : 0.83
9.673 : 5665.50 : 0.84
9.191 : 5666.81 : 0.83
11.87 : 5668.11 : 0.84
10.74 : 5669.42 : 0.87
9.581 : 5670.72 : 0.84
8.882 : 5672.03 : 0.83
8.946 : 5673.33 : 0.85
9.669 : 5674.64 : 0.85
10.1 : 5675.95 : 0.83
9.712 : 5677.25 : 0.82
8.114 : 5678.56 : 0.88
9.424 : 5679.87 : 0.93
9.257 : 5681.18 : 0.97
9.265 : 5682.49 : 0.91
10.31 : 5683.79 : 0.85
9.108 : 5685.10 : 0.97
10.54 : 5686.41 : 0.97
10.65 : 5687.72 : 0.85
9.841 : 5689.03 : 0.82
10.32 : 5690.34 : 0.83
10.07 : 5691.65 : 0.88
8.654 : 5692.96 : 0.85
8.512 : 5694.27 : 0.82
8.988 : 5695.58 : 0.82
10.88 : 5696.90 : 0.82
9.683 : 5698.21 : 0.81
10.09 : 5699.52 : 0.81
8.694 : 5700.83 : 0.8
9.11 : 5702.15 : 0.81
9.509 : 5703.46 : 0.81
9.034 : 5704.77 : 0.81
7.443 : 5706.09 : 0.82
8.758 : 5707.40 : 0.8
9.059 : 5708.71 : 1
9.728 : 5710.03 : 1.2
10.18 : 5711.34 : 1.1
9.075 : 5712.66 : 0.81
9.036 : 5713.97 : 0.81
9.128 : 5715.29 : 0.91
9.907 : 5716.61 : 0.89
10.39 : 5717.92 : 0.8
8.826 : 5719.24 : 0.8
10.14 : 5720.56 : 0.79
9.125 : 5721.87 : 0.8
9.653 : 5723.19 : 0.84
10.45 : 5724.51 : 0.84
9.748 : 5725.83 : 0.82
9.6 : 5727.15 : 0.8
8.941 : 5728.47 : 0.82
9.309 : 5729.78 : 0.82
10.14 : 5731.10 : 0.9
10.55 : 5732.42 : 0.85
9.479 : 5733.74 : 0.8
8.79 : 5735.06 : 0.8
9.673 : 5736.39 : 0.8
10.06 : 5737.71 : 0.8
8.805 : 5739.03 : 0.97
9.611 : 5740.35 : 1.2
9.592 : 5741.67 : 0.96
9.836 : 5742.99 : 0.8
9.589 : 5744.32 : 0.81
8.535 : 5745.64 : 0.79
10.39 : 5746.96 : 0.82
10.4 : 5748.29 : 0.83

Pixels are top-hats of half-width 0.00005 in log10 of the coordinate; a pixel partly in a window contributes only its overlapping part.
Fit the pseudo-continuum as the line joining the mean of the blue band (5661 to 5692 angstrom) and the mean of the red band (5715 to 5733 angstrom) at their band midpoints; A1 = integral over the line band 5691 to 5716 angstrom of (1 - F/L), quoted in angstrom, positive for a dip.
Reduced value 1.4 angstrom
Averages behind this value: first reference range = 9.85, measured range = 9.24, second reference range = 9.72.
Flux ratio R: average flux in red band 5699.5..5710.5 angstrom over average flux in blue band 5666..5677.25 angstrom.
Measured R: 0.91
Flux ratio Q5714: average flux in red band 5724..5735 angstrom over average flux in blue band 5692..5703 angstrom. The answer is 1.0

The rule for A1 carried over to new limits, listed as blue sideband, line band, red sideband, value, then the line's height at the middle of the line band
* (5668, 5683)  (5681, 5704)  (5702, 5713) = -0.8 angstrom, 9.31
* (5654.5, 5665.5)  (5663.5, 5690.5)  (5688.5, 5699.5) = -0.3 angstrom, 9.68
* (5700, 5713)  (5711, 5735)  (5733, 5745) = -0.9 angstrom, 9.29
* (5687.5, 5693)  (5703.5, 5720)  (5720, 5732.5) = 1.0 angstrom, 9.84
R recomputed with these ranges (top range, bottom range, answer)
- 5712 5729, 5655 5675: 0.98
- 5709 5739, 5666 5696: 1.00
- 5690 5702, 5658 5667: 0.98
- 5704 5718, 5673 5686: 0.98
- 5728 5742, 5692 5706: 1.03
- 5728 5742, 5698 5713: 1.04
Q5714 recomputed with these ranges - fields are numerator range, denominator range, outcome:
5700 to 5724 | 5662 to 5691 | 0.94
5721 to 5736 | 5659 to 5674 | 0.97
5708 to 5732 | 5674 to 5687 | 1.00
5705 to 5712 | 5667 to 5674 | 0.91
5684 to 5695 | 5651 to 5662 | 1.03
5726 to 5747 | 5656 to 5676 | 0.97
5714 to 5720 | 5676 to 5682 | 1.03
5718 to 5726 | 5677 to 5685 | 1.04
